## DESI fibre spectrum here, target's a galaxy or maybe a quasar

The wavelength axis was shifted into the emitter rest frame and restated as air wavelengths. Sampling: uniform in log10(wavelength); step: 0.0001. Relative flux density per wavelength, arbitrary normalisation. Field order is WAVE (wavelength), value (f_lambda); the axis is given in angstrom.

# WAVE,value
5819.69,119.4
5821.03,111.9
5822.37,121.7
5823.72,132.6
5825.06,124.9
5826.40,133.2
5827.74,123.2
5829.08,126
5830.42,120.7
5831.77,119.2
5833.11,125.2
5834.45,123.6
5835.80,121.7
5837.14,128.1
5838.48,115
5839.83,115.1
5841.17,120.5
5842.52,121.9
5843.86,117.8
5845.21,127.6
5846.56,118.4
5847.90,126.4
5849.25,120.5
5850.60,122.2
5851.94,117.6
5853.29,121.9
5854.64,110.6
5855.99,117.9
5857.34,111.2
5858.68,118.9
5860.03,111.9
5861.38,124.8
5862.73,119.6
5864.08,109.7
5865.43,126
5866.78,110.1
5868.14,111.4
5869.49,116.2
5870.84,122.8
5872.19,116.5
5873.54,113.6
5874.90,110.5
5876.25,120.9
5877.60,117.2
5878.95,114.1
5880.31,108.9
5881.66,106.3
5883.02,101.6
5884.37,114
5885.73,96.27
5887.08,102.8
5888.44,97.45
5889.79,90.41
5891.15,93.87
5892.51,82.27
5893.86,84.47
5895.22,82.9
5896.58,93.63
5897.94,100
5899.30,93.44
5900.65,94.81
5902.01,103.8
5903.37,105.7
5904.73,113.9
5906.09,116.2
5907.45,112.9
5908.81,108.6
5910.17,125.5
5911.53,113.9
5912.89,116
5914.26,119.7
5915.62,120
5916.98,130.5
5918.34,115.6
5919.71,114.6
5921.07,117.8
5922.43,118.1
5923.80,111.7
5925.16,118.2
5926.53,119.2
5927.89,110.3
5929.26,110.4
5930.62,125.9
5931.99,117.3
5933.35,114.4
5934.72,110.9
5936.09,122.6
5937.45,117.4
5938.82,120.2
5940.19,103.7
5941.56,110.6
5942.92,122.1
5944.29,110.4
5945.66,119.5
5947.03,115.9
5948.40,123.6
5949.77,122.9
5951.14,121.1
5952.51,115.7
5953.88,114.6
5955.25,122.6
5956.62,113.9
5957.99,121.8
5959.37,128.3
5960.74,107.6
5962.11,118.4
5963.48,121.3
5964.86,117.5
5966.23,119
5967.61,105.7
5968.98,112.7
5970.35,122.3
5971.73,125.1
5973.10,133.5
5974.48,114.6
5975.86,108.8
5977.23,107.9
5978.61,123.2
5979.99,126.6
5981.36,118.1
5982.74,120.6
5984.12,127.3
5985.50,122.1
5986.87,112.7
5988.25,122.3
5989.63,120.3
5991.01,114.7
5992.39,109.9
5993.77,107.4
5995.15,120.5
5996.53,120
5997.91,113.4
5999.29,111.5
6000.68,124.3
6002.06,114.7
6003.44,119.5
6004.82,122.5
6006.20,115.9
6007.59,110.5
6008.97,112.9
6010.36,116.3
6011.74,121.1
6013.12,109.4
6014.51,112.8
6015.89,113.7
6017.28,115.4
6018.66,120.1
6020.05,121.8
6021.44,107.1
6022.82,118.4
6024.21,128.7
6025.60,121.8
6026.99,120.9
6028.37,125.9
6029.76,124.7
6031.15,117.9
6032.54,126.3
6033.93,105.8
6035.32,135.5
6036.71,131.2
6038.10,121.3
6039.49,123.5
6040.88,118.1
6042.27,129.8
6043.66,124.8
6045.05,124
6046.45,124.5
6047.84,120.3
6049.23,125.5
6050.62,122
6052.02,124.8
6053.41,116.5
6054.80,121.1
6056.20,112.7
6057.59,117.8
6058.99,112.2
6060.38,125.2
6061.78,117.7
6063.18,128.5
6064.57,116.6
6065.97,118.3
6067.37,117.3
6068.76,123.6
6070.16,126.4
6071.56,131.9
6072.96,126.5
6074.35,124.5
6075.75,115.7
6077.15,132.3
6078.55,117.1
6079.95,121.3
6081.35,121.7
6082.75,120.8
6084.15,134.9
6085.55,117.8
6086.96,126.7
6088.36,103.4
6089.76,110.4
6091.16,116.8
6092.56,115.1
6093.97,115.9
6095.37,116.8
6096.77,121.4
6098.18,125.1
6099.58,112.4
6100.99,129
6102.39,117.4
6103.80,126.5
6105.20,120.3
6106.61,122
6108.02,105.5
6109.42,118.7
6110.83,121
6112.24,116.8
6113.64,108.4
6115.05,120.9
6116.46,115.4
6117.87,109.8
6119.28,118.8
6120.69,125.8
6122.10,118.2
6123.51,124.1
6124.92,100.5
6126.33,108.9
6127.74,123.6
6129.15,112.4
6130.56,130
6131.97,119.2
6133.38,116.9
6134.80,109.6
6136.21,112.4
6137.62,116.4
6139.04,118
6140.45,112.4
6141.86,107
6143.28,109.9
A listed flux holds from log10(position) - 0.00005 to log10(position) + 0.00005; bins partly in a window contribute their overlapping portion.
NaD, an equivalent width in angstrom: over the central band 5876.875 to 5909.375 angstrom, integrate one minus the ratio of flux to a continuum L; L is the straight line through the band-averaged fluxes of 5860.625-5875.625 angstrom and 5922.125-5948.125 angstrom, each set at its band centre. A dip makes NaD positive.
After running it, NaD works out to 4.1 angstrom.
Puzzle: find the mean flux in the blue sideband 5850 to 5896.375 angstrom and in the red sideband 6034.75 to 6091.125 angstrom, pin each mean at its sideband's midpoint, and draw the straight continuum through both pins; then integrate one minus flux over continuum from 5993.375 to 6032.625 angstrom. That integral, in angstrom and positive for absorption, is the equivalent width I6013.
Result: 0.3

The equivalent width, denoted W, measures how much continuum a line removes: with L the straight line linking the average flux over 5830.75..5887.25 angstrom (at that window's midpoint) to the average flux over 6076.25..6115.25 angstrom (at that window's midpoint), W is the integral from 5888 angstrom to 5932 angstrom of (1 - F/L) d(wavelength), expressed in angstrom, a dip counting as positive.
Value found 3.3 angstrom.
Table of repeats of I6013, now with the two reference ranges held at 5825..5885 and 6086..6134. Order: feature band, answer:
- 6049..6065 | -0.3 angstrom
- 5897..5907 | 1.2 angstrom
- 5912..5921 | -0.1 angstrom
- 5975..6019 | 0.4 angstrom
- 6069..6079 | -0.6 angstrom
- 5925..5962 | 0.3 angstrom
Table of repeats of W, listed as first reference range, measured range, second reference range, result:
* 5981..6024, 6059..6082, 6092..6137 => -1.0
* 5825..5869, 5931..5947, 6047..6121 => 0.6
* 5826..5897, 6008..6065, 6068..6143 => -1.6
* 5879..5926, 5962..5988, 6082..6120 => -1.9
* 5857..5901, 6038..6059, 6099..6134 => -1.3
